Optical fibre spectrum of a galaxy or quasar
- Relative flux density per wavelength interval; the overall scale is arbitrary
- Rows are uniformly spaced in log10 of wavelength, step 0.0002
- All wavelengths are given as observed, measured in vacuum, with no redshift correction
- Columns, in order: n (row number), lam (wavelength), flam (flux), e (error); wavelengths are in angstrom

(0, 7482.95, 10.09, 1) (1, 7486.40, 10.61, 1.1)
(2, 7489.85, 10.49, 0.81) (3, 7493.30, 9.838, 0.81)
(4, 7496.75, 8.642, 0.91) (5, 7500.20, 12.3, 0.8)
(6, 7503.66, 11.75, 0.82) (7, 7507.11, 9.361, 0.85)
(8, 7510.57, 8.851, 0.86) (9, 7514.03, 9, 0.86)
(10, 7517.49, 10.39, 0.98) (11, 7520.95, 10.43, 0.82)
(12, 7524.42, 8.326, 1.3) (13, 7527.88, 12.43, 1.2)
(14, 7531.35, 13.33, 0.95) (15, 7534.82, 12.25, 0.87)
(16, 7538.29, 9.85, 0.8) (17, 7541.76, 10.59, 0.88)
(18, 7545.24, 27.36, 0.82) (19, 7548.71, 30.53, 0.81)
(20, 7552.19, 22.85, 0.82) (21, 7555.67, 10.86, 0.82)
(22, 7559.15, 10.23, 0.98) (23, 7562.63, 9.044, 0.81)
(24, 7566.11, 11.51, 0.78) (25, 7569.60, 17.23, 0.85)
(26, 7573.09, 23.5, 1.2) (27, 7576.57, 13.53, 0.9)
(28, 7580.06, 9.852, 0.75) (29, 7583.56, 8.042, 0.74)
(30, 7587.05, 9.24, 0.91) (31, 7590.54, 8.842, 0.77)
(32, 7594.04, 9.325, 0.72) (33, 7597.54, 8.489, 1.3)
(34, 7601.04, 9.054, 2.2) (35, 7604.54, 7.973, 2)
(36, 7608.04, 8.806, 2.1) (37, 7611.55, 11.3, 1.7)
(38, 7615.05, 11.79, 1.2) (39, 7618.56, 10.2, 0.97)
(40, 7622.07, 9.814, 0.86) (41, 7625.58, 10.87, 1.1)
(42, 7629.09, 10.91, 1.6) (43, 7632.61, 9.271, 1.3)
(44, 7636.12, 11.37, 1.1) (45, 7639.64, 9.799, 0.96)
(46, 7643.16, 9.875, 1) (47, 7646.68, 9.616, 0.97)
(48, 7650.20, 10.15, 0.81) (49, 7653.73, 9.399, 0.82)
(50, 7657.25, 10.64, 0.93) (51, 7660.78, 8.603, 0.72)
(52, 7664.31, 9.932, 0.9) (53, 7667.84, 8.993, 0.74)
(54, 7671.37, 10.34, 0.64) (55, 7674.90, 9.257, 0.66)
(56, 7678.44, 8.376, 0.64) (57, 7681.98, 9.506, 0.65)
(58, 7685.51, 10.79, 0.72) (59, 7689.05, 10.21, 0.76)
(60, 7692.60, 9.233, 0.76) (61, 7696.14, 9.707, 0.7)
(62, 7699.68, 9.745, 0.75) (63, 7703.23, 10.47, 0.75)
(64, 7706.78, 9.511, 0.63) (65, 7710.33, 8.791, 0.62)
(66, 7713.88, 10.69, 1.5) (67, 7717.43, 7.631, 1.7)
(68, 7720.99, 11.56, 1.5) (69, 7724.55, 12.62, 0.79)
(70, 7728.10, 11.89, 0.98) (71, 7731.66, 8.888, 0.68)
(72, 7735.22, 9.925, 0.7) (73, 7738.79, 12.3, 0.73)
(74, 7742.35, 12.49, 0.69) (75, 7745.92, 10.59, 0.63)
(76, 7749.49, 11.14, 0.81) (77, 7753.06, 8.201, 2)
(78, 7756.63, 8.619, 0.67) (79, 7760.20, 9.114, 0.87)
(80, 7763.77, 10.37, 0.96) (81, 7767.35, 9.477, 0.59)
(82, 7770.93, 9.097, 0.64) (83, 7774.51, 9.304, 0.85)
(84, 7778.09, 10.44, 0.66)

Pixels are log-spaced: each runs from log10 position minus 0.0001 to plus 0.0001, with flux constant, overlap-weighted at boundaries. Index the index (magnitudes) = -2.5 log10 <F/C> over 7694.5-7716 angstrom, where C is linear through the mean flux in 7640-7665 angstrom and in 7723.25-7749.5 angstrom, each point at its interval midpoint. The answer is 0.09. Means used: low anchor 9.74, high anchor 11.2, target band 9.79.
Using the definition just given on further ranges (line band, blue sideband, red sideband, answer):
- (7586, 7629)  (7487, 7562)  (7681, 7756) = 0.20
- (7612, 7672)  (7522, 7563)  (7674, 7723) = 0.15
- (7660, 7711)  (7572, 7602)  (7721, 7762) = 0.12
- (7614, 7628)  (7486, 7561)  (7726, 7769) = 0.10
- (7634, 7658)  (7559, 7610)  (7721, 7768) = 0.07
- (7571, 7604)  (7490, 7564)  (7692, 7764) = 0.09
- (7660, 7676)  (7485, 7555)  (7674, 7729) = 0.11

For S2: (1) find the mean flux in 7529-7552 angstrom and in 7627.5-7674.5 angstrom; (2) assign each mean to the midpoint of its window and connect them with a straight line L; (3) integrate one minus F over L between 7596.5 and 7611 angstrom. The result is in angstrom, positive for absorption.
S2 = 4.8 angstrom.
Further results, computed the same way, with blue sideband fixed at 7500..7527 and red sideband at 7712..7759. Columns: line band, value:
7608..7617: -0.7 angstrom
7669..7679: 0.9 angstrom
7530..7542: -1.8 angstrom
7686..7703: 0.9 angstrom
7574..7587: -1.3 angstrom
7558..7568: -0.3 angstrom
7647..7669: 1.4 angstrom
